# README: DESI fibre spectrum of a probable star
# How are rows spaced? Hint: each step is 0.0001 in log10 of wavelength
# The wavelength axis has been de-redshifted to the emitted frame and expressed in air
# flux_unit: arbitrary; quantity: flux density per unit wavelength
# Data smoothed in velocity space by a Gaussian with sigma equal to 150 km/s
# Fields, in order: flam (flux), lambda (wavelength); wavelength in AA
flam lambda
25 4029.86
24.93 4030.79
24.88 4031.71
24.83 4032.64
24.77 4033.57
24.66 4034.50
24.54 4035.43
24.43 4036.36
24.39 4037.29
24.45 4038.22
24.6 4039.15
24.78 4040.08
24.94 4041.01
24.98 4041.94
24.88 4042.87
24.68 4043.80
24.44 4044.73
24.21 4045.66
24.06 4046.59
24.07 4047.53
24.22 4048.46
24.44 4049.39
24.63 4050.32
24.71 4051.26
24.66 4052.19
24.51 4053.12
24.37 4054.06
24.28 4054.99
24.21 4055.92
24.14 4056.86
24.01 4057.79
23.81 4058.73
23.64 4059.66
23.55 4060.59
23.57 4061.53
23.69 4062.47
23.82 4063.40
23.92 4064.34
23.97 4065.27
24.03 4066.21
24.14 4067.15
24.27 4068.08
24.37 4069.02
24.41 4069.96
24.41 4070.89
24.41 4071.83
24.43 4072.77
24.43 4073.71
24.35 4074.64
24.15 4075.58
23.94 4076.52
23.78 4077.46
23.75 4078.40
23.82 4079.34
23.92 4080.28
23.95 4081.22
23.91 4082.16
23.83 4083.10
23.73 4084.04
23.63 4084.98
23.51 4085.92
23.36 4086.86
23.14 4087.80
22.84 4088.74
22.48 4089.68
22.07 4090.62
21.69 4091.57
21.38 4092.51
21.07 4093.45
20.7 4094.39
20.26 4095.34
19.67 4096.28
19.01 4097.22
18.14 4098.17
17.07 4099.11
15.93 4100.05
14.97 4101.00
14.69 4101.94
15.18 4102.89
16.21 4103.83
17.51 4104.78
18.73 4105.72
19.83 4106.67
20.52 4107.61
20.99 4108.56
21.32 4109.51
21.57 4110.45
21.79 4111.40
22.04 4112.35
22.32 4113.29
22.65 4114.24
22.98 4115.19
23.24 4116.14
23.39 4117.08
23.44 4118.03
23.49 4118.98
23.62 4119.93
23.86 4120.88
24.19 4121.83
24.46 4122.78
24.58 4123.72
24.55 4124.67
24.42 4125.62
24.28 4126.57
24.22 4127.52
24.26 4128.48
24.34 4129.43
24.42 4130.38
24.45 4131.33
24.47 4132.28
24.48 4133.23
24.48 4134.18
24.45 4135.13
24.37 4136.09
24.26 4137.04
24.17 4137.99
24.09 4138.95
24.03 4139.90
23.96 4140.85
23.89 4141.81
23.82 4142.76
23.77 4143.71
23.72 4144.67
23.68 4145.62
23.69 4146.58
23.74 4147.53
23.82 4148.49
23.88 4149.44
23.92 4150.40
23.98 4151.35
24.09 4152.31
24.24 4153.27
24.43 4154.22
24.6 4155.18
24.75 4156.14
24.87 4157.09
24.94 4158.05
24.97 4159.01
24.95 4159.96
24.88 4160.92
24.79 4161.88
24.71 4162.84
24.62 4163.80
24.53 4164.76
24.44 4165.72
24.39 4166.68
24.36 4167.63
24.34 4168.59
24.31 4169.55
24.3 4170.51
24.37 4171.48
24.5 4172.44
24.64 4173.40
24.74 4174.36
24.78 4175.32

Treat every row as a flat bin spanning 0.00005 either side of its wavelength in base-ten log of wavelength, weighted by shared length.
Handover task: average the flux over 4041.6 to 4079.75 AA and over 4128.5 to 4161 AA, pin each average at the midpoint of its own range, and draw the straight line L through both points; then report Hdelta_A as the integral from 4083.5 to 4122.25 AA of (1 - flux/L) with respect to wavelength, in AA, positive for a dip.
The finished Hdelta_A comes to 5.3 AA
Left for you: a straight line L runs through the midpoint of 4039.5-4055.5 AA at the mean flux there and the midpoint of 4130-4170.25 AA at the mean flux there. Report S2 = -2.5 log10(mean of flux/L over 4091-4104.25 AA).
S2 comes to 0.31 mag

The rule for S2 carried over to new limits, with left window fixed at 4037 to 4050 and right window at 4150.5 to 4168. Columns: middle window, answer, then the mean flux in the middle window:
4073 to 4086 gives 0.03 mag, 23.9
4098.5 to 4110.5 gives 0.34 mag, 17.9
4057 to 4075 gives 0.02 mag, 24.1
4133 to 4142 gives 0.02 mag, 24.2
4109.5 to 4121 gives 0.08 mag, 22.8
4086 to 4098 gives 0.15 mag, 21.5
